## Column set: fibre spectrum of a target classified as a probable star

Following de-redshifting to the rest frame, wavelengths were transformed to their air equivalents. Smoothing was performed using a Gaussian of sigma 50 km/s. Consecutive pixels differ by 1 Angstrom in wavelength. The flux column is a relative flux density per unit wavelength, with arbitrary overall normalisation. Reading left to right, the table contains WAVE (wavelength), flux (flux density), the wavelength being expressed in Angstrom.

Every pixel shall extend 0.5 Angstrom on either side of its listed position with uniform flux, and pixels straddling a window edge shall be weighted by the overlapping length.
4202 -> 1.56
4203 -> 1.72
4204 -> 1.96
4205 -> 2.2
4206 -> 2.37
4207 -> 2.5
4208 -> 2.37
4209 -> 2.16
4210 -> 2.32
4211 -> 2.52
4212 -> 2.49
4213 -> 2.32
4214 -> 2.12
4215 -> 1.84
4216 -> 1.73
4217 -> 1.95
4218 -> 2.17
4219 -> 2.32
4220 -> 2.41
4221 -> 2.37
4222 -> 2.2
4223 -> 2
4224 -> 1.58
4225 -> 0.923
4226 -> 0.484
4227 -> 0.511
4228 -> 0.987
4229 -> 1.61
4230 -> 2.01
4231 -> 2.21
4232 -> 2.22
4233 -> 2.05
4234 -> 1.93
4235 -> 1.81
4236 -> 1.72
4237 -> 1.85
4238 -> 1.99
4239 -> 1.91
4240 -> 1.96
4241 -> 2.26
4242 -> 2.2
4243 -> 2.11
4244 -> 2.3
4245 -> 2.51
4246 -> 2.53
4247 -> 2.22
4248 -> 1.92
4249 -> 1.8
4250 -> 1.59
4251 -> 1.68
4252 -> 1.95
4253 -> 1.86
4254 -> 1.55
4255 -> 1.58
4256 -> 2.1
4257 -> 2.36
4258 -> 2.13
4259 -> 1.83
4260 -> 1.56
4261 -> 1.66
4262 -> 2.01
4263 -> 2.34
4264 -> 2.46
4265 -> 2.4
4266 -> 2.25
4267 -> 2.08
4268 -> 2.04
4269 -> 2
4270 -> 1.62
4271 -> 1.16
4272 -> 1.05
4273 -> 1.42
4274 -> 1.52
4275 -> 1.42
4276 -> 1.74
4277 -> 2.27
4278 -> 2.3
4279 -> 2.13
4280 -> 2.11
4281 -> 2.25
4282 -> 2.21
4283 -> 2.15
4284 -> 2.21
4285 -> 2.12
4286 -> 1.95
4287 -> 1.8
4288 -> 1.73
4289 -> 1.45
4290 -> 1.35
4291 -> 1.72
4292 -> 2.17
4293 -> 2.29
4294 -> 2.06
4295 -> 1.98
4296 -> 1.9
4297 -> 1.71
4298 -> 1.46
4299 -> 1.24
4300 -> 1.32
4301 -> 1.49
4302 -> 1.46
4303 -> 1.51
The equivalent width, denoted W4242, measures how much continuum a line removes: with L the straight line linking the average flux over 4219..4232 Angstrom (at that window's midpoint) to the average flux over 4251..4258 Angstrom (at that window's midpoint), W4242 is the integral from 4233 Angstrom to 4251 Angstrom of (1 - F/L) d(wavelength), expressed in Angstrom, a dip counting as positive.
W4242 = -2.31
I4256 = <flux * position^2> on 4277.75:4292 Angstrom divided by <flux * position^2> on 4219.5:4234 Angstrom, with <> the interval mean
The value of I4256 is 1.2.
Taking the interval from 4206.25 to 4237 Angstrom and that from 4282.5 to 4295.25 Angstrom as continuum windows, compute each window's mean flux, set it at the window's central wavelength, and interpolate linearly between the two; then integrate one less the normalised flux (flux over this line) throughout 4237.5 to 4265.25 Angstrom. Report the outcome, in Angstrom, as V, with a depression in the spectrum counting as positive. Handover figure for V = -1.4 Angstrom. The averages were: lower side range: 1.93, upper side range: 1.92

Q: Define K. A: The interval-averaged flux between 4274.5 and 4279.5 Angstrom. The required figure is 1.97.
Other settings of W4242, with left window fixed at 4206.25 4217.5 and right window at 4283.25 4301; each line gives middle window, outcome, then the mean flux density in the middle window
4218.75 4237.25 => 3.4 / 1.74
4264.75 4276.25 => 1.2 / 1.71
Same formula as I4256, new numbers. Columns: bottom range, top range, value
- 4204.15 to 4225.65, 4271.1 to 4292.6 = 0.90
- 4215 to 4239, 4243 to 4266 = 1.15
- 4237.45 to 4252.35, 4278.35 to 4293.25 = 0.98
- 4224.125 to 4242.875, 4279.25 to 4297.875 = 1.17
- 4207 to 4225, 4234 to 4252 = 0.95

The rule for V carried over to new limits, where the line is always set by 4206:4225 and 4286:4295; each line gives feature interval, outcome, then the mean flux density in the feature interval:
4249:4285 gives 0.38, 1.92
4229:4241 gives 0.63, 1.97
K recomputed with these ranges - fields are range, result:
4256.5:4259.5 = 2.11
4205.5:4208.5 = 2.41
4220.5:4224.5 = 2.04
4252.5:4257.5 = 1.89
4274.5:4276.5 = 1.58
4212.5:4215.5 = 2.09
